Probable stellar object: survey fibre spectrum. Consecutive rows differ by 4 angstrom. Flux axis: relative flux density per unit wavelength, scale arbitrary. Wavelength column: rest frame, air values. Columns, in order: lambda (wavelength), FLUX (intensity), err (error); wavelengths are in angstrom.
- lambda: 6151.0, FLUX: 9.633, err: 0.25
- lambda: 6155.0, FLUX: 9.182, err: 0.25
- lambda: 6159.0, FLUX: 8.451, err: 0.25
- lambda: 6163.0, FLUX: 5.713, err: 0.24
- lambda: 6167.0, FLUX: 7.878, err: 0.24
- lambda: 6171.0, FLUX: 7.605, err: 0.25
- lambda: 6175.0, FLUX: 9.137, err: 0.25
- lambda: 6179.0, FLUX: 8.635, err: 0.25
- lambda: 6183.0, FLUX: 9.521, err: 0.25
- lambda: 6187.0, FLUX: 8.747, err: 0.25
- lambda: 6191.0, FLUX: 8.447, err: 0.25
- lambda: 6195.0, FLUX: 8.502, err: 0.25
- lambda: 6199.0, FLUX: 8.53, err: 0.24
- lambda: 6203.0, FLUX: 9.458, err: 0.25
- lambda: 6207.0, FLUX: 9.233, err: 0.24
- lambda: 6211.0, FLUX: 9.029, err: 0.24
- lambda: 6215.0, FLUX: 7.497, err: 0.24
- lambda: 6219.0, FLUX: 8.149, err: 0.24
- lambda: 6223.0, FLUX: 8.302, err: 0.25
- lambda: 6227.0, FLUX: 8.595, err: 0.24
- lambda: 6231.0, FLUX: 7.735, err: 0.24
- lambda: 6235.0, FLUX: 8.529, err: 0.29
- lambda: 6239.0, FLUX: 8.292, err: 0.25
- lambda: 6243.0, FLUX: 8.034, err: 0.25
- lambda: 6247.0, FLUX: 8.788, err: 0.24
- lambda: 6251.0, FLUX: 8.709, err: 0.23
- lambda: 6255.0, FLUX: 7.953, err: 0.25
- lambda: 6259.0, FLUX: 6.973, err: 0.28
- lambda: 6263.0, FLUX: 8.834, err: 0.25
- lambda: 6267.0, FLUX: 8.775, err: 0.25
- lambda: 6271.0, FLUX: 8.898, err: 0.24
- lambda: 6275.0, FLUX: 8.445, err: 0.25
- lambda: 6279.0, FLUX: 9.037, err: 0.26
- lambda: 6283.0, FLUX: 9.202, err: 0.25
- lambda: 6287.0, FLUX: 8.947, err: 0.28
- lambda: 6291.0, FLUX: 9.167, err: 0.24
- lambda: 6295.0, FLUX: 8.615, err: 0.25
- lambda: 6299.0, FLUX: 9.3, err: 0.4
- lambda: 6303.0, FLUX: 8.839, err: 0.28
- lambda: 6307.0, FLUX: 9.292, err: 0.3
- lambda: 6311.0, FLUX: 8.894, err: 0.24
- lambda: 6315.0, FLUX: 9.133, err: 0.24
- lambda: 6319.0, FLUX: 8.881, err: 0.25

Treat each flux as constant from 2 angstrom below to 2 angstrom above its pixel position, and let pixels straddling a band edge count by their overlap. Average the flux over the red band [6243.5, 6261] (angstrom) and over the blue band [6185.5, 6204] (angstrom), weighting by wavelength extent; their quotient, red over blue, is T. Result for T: 0.93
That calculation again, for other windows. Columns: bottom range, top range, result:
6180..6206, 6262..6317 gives 1.01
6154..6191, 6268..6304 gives 1.08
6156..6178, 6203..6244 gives 1.07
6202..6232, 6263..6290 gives 1.05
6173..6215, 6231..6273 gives 0.94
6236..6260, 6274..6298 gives 1.09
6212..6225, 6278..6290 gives 1.13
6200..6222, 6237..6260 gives 0.95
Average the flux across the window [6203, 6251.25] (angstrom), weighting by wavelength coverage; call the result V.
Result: 8.44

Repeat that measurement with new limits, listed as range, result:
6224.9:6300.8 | 8.57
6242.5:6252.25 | 8.57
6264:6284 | 8.85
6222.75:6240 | 8.29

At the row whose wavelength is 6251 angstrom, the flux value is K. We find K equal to 8.709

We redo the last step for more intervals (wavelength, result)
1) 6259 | 6.973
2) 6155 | 9.182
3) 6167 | 7.878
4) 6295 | 8.615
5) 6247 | 8.788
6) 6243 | 8.034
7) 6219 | 8.149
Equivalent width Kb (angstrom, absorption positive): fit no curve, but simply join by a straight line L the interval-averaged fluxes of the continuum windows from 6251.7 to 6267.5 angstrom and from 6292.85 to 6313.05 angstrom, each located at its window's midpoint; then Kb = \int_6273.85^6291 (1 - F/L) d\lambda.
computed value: -0.8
